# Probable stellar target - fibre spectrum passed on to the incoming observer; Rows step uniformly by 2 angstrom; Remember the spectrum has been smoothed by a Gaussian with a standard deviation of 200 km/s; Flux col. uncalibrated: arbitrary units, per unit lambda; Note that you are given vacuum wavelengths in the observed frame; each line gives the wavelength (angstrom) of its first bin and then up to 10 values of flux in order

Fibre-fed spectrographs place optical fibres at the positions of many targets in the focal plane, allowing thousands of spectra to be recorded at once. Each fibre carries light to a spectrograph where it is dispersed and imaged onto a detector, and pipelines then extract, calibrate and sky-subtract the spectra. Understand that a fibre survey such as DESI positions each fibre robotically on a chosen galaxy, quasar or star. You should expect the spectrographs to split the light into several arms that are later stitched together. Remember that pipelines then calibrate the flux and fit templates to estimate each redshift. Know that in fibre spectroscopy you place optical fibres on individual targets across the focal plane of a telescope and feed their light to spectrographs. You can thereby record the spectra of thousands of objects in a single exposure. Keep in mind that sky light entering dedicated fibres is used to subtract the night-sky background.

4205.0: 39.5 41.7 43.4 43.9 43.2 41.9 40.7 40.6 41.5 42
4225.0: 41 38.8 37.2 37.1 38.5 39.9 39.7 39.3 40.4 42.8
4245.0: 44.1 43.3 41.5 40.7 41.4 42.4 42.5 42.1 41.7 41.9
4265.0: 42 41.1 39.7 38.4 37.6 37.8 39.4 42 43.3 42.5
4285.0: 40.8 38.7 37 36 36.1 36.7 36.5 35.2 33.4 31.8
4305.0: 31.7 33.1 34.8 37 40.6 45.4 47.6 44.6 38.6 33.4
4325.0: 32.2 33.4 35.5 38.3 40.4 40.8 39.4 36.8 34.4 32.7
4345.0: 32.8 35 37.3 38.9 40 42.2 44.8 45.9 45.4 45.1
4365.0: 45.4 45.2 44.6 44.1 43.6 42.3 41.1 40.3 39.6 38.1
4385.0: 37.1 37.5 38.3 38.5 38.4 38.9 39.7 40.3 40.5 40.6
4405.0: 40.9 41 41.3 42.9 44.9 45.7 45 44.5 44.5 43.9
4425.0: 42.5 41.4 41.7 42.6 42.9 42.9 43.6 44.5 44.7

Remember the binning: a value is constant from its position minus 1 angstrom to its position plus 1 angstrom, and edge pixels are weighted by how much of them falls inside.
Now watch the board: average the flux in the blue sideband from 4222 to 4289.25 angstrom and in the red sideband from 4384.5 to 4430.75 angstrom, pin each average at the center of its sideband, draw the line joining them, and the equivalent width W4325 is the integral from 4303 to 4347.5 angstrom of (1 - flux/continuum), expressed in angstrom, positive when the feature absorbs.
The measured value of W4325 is 4.2 angstrom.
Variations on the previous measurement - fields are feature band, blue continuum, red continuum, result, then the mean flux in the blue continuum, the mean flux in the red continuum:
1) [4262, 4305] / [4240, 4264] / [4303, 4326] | 1.8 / 42.1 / 37.8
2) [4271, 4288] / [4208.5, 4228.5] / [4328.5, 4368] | 0.3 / 41.5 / 39.9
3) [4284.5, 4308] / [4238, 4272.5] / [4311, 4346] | 2.4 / 41.4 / 38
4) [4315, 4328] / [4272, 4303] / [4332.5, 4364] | 0.0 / 38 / 39.5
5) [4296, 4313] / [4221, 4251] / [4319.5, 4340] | 1.5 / 40.4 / 37.1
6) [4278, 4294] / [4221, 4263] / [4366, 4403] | 0.5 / 40.9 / 40.5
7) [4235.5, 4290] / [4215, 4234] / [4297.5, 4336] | -3.0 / 39.8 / 37.2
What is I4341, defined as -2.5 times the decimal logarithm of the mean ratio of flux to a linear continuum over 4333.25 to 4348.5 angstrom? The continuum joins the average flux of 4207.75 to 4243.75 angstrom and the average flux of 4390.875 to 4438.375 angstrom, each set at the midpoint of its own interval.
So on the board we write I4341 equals 0.15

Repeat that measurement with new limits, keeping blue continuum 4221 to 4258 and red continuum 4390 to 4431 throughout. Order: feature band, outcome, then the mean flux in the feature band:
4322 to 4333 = 0.18 mag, 35.1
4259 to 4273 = 0.01 mag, 40.7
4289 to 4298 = 0.13 mag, 36.4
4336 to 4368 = 0.04 mag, 40.1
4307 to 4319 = 0.01 mag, 40.7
